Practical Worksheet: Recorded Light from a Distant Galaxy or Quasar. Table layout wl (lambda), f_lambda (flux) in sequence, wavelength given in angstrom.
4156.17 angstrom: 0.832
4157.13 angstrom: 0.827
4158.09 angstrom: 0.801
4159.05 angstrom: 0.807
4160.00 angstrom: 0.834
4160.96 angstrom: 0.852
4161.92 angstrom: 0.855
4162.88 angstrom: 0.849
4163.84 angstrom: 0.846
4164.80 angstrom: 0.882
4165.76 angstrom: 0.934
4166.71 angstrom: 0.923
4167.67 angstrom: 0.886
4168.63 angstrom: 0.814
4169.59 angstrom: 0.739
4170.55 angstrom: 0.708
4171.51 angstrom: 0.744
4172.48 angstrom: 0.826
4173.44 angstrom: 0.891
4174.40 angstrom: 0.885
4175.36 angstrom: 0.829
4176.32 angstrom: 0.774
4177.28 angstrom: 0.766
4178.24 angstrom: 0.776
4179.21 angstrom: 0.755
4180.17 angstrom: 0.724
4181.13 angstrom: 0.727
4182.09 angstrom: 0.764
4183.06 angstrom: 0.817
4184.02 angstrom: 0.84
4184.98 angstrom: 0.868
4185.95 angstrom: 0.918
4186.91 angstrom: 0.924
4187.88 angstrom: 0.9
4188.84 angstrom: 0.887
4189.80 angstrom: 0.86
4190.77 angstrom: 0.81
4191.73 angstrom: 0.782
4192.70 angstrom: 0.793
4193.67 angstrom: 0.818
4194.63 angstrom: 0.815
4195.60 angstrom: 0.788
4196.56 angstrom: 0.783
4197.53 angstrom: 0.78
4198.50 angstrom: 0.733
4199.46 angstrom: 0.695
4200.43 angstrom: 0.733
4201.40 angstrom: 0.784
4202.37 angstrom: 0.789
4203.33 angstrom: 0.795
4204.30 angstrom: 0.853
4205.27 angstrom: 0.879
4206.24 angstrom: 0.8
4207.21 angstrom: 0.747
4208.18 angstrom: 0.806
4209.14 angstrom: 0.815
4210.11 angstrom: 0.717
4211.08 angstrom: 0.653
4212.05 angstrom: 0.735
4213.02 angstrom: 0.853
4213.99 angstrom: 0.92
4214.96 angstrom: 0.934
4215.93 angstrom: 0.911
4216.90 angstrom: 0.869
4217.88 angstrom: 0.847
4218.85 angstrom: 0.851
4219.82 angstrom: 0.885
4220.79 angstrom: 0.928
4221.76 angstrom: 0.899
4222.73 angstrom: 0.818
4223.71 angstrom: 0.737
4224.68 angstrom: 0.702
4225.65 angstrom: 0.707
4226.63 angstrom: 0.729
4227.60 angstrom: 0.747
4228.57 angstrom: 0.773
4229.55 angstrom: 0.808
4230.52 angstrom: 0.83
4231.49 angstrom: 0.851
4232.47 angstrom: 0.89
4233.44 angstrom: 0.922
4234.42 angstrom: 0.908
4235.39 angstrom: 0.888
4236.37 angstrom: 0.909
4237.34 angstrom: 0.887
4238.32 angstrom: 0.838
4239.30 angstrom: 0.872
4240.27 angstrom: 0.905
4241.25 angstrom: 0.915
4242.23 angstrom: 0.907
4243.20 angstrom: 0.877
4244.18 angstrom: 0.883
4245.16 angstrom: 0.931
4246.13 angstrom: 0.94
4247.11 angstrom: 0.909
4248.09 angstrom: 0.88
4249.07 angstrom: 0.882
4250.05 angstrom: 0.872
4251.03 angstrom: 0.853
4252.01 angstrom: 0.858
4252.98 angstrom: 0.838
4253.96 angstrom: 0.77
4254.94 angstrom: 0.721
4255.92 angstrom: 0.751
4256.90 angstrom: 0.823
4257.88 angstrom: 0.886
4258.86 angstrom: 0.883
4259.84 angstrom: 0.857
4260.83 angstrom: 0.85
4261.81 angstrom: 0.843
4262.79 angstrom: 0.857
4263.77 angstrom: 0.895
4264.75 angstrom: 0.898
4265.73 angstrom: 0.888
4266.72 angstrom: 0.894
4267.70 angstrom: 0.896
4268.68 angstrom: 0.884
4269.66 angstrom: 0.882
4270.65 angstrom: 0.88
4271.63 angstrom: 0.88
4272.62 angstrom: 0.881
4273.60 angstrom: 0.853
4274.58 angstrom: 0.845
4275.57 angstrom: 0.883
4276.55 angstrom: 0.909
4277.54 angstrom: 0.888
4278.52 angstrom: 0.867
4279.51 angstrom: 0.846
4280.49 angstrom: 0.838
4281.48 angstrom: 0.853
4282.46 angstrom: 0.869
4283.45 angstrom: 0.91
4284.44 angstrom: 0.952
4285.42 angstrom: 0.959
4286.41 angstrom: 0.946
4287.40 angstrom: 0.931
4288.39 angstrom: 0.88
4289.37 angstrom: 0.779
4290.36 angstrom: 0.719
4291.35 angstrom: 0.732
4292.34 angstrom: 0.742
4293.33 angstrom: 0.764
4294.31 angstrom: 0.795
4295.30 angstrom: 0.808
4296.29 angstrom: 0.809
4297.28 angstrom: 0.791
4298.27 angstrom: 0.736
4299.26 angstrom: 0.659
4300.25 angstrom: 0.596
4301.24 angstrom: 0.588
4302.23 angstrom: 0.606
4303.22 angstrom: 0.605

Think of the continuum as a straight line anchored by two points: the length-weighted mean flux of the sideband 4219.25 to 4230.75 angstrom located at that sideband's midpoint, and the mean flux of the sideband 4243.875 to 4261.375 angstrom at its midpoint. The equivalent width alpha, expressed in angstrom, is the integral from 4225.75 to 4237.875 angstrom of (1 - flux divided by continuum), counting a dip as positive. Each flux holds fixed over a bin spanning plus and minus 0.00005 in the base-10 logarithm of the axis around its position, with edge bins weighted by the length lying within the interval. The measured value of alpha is -0.4 angstrom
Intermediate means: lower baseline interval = 0.797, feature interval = 0.841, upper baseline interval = 0.854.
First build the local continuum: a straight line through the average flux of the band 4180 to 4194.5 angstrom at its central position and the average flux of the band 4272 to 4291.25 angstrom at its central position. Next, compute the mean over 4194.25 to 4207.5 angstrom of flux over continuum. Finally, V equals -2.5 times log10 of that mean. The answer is 0.07 mag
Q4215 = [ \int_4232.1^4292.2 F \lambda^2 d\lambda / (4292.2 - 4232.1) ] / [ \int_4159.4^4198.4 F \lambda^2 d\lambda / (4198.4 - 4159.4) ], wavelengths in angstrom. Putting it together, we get 1.10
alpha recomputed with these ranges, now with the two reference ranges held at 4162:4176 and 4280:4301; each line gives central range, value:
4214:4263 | -1.8 angstrom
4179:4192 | 0.1 angstrom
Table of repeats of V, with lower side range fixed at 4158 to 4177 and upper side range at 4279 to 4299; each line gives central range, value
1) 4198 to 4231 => 0.04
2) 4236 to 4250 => -0.08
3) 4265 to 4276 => -0.06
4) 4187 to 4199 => 0.02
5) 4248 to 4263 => -0.01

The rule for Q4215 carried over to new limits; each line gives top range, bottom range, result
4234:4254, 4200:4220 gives 1.10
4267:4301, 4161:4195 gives 1.06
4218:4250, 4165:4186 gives 1.08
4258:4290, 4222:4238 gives 1.09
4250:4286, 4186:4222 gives 1.09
